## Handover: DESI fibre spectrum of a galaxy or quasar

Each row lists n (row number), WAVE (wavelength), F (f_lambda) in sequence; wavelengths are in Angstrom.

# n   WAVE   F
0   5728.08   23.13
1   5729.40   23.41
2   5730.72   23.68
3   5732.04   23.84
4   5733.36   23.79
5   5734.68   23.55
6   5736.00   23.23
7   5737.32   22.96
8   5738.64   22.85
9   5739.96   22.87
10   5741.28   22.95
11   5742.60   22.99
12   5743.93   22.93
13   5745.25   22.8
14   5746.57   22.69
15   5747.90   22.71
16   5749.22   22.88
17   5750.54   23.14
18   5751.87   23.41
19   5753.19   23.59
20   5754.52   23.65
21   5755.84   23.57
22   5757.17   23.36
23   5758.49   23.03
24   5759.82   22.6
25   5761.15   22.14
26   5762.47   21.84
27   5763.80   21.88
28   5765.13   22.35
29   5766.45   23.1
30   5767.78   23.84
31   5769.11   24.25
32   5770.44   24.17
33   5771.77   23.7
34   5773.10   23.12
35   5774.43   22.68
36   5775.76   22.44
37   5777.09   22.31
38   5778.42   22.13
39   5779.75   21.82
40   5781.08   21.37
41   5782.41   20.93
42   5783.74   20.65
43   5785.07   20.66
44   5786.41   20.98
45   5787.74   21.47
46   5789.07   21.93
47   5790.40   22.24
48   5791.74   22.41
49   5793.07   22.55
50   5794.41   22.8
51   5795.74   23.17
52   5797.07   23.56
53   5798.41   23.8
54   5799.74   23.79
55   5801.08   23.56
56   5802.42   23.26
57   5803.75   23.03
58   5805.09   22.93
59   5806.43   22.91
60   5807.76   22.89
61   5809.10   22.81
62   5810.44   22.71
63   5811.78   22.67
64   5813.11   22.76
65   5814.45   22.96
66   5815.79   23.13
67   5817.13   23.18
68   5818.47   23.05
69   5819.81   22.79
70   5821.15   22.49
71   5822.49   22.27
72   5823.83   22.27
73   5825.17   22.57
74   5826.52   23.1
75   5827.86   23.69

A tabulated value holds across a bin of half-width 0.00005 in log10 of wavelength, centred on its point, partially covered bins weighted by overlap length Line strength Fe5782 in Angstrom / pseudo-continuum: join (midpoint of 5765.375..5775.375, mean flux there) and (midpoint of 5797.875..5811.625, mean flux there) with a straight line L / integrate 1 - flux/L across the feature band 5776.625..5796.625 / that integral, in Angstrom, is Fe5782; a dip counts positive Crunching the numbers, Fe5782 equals 1.3 Angstrom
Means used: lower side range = 23.5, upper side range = 23.1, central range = 21.9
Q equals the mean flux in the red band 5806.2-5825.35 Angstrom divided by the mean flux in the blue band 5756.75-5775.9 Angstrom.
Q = 1.0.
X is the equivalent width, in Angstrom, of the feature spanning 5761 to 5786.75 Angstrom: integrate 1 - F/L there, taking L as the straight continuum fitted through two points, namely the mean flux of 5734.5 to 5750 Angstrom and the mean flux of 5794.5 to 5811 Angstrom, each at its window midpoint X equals 0.82 Angstrom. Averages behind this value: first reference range 22.9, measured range 22.3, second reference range 23.2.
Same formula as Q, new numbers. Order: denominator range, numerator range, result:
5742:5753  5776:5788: 0.93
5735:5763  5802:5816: 1.00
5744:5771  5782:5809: 0.98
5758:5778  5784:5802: 0.98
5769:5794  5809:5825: 1.03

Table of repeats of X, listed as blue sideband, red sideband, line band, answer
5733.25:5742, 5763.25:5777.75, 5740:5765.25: 0.3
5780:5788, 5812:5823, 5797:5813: -0.7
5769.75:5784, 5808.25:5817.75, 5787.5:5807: -0.2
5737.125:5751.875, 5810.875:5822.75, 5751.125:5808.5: 0.4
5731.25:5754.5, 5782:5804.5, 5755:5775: -0.2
